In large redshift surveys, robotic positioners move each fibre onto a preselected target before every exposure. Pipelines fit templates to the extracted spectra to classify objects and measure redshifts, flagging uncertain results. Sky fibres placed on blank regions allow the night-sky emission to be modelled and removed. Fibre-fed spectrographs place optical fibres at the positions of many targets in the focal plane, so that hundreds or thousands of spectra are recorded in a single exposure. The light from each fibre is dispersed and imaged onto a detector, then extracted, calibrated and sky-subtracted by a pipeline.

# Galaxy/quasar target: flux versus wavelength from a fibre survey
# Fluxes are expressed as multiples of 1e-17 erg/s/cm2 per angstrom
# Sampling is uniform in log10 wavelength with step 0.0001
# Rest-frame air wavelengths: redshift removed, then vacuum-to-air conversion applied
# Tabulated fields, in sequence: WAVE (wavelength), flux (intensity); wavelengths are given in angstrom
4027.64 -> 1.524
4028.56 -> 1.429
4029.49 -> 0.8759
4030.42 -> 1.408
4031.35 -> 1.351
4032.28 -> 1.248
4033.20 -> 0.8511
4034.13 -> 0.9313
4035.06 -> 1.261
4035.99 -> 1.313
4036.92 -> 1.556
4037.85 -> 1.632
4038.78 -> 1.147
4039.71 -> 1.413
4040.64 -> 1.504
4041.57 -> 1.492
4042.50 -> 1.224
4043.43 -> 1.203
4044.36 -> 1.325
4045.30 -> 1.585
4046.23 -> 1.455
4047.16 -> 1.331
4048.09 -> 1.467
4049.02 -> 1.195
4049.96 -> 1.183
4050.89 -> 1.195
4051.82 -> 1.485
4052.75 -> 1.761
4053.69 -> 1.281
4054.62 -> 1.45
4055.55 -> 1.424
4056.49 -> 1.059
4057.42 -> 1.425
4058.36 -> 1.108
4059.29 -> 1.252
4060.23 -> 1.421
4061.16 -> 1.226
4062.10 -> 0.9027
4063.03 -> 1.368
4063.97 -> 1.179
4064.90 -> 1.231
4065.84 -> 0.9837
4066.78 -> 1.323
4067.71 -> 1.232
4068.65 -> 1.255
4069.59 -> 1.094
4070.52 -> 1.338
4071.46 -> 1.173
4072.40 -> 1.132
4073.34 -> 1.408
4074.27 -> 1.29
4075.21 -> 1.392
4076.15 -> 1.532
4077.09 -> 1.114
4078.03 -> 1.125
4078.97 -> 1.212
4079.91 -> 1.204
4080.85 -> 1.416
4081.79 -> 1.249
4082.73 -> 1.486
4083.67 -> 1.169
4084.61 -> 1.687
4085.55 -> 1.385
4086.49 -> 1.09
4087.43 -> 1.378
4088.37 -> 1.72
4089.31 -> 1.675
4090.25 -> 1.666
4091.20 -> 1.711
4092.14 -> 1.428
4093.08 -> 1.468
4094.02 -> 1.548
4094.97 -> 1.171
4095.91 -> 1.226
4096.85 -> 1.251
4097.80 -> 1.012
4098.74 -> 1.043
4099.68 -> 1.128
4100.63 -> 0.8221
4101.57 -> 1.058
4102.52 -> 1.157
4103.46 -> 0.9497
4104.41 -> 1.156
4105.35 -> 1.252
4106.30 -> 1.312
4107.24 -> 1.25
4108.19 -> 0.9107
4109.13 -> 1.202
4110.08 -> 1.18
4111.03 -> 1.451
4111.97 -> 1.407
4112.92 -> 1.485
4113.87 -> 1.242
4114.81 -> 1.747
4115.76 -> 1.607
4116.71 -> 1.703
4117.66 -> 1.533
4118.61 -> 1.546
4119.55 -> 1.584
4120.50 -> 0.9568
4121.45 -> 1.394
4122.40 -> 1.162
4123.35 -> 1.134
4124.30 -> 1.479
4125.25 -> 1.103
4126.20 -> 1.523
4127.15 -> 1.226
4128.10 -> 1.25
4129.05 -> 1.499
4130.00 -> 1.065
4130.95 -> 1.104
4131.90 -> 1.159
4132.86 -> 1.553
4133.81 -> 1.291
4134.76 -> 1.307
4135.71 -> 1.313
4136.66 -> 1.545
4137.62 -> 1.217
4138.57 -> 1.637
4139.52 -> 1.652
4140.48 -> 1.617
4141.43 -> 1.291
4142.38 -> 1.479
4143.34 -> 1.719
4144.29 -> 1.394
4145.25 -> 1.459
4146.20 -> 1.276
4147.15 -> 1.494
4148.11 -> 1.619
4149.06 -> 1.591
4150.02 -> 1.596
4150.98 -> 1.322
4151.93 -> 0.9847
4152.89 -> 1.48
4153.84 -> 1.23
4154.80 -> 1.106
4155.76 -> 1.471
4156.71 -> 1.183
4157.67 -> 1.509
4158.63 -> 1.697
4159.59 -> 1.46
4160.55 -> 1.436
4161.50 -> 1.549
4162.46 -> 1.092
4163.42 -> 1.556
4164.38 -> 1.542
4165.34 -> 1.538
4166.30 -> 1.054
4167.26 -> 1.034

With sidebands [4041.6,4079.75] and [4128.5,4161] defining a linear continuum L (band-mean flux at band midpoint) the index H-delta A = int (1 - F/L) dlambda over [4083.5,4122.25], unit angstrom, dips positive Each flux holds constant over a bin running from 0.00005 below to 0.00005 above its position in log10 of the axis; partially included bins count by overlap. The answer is 0.3 angstrom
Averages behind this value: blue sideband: 1.28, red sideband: 1.4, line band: 1.33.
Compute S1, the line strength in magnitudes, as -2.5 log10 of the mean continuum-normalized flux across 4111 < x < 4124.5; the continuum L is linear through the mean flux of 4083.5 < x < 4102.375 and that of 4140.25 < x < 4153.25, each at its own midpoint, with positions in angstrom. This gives -0.03 mag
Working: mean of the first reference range 1.33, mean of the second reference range 1.45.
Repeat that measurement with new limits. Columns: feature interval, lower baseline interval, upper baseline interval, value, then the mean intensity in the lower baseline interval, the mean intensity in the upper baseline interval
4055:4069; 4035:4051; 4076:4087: 0.09 mag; 1.37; 1.3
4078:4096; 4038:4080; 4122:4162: -0.07 mag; 1.29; 1.39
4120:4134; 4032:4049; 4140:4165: 0.12 mag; 1.33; 1.43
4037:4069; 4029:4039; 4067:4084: -0.06 mag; 1.24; 1.27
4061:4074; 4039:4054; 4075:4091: 0.15 mag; 1.38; 1.39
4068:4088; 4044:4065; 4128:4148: 0.04 mag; 1.32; 1.4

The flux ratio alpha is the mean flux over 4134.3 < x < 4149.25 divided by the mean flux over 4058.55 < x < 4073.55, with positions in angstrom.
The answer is 1.21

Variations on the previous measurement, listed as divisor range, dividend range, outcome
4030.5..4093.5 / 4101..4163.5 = 1.03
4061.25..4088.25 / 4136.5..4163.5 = 1.13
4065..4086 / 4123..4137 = 1.02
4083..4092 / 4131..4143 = 0.95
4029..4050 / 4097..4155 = 1.02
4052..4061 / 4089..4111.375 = 0.92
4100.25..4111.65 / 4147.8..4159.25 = 1.22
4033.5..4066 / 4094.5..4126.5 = 0.96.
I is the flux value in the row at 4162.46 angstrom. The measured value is 1.092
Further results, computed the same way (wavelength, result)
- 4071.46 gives 1.173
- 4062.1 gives 0.9027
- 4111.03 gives 1.451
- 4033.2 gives 0.8511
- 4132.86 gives 1.553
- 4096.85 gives 1.251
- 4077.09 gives 1.114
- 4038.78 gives 1.147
